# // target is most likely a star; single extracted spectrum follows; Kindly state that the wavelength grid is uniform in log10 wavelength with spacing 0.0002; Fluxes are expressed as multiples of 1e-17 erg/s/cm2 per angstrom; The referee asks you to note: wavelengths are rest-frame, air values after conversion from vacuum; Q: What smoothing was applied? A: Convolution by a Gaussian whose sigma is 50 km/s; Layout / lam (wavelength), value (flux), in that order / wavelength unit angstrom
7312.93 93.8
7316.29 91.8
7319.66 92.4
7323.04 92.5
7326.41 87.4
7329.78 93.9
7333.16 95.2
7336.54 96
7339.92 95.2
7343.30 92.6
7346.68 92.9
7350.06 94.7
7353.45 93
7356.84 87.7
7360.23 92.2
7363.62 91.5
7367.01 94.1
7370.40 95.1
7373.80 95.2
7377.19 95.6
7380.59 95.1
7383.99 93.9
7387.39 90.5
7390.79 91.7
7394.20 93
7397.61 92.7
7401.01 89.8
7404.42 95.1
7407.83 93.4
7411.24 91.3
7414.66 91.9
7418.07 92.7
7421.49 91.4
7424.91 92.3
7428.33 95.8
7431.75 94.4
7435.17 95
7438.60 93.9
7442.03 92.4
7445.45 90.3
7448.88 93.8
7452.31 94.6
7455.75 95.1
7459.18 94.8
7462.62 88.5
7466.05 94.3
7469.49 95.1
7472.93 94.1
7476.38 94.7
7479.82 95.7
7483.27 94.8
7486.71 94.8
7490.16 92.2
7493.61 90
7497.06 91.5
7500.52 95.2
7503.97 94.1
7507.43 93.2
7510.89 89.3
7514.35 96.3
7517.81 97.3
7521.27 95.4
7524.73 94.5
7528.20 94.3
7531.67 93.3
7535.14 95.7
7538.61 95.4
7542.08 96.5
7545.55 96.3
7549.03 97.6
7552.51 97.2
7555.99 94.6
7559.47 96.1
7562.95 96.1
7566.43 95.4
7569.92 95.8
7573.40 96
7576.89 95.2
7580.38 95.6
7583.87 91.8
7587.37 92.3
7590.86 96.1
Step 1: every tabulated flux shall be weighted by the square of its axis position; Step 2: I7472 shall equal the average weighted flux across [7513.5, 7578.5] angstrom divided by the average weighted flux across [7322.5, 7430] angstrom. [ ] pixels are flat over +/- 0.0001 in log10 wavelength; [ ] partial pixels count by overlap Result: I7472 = 1.08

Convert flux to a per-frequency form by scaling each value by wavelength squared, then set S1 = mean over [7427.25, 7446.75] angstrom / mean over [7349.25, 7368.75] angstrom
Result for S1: 1.0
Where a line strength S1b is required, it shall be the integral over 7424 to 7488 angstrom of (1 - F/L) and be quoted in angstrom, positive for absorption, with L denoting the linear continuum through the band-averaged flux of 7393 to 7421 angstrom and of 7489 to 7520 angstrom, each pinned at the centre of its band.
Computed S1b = -0.7 angstrom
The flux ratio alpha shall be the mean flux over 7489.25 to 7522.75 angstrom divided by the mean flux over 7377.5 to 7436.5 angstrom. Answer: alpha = 1.01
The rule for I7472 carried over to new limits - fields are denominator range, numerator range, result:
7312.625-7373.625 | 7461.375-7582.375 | 1.07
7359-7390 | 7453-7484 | 1.03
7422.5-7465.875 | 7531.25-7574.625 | 1.06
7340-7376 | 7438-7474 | 1.03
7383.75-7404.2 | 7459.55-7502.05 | 1.04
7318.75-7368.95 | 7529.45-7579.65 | 1.09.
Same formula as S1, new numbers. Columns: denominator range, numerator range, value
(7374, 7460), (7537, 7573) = 1.07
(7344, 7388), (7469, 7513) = 1.04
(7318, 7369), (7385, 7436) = 1.02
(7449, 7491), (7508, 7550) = 1.03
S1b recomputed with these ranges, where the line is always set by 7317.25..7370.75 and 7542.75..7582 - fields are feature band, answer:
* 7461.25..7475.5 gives 0.2 angstrom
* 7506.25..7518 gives 0.2 angstrom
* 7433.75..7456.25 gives 0.2 angstrom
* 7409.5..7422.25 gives 0.3 angstrom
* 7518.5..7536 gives 0.1 angstrom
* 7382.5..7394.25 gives 0.2 angstrom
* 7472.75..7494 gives 0.2 angstrom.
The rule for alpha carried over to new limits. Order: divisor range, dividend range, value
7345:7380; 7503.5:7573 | 1.02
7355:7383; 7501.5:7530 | 1.01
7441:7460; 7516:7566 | 1.02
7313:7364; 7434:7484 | 1.01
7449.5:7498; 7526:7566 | 1.02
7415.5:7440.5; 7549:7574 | 1.03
